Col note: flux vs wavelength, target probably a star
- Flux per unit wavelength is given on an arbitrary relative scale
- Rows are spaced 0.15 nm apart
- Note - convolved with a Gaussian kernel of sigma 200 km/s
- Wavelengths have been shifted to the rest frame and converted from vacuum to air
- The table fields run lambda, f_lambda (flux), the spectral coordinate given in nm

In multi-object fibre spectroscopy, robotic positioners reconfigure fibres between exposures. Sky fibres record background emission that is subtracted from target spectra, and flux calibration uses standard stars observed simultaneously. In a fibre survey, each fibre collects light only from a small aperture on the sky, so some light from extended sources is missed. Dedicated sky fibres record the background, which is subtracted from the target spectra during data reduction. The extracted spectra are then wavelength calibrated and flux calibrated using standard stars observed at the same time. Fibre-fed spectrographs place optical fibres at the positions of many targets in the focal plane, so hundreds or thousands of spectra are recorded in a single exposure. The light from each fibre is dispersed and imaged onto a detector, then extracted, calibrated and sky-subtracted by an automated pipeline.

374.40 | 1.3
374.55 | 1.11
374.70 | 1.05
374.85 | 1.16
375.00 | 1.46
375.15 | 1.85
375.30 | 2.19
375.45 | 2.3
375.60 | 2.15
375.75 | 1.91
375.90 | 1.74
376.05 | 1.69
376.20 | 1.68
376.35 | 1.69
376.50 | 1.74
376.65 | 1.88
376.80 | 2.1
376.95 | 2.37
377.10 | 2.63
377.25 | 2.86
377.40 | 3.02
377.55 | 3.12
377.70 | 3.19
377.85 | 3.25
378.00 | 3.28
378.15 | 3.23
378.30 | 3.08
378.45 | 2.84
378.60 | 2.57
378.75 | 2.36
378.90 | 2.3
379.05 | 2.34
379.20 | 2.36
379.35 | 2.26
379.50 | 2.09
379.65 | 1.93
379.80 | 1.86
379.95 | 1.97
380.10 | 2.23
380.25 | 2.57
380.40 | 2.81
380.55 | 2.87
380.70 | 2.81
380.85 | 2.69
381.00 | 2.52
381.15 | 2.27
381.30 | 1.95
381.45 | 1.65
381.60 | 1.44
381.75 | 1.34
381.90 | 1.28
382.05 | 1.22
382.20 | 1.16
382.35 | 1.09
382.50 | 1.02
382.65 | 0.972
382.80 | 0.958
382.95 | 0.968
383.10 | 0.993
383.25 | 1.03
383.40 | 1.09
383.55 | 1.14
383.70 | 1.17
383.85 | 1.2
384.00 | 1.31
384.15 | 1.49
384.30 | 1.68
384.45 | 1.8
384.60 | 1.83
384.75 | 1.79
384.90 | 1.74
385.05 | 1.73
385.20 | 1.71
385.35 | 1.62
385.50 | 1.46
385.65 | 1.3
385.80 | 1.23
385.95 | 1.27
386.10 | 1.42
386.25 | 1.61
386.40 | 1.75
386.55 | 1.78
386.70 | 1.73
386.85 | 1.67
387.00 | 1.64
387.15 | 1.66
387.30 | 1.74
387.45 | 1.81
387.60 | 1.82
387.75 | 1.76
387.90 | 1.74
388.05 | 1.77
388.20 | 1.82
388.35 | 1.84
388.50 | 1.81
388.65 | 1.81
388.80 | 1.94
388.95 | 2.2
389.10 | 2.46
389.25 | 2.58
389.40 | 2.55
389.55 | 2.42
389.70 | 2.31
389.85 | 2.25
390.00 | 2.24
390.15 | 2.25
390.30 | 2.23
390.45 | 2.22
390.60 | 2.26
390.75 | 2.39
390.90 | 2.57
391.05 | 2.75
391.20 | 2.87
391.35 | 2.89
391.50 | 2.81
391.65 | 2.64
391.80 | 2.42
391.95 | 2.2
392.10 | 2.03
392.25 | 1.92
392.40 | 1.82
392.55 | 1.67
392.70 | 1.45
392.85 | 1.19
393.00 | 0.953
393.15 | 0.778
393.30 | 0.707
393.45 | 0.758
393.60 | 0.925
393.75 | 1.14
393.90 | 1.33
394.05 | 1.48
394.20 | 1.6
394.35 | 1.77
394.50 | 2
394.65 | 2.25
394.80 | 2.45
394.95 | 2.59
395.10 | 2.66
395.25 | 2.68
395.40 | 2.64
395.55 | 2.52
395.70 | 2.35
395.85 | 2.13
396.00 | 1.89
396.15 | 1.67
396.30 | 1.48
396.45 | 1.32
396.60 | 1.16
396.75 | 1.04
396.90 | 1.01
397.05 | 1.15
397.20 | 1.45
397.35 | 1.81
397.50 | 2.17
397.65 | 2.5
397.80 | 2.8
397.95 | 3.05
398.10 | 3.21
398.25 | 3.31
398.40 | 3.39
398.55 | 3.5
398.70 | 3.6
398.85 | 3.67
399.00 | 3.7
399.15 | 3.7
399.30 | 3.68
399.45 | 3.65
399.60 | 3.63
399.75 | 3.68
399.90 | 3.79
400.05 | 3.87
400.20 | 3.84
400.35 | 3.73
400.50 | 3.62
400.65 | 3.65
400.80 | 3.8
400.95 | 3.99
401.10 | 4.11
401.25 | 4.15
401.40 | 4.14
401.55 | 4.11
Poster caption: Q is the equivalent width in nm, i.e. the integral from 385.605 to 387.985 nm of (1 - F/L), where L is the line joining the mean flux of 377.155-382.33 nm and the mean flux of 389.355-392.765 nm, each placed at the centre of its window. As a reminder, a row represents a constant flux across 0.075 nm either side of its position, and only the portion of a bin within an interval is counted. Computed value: 0.72 nm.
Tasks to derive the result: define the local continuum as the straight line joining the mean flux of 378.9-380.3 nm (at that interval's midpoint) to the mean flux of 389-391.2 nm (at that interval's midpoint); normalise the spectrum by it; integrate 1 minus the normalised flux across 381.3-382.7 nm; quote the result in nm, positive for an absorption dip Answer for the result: 0.593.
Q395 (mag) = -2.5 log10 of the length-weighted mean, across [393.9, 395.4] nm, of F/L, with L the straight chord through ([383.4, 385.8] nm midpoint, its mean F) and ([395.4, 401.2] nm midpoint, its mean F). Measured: 0.17 mag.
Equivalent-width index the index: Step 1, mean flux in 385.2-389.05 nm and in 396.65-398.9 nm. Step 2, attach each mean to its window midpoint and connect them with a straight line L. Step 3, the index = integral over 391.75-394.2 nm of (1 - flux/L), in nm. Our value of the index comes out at 0.80 nm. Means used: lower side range 1.69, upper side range 2.48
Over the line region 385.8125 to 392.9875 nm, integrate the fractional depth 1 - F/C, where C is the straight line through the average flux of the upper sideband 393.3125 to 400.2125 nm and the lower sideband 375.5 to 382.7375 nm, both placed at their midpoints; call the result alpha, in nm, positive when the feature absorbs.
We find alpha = 0.91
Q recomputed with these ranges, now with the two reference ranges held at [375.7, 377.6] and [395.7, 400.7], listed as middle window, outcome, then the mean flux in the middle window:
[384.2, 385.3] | 0.30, 1.75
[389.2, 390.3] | 0.08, 2.36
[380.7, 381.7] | 0.08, 2.12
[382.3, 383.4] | 0.63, 1.01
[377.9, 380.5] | -0.28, 2.49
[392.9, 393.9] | 0.65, 0.919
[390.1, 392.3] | 0.12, 2.44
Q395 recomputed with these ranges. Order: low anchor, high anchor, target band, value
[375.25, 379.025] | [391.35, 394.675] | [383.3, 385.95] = 0.36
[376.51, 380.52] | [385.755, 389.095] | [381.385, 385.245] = 0.49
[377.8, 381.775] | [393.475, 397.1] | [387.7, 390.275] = -0.04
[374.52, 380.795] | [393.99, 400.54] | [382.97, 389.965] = 0.39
